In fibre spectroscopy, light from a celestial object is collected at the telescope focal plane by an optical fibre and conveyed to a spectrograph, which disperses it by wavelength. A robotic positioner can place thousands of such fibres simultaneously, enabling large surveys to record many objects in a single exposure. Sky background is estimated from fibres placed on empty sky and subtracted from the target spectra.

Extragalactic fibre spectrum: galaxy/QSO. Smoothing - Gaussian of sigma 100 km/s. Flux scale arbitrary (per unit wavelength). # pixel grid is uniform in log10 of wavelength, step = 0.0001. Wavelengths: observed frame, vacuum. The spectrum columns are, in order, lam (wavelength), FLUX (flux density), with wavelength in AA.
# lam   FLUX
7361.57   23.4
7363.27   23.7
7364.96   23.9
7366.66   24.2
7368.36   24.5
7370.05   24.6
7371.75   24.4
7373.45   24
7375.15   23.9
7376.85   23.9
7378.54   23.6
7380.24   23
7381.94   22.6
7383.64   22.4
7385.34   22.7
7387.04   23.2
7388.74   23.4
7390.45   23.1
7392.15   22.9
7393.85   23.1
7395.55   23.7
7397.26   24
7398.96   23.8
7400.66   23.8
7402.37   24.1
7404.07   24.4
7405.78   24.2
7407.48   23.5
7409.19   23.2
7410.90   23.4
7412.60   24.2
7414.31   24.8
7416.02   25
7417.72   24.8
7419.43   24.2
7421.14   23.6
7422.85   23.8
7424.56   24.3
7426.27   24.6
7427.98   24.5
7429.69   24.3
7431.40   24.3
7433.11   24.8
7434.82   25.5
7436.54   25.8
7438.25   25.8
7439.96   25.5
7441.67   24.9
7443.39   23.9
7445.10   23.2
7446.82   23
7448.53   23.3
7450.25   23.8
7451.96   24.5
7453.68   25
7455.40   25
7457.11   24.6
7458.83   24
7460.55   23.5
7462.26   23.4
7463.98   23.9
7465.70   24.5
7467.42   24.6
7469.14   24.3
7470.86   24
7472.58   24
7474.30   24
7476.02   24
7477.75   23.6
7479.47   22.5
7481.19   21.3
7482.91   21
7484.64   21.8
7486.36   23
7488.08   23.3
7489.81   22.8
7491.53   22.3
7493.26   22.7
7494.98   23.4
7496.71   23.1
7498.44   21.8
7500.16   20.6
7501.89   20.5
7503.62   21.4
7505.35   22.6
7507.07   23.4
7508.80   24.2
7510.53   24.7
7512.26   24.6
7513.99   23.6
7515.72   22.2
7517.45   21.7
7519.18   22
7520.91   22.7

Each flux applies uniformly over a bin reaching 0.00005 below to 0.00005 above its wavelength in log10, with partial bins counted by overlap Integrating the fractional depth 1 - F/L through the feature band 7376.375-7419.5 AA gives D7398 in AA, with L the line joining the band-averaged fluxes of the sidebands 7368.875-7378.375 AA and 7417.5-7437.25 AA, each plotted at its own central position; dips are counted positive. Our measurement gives 1.19 AA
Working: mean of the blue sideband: 24.1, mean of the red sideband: 24.5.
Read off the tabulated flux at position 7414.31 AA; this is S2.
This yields 24.8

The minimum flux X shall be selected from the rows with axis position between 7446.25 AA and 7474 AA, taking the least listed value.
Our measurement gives 23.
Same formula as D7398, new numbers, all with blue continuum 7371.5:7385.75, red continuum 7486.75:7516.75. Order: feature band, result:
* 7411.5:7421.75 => -0.5 AA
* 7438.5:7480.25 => -2.0 AA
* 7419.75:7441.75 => -1.5 AA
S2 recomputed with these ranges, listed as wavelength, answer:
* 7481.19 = 21.3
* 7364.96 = 23.9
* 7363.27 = 23.7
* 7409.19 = 23.2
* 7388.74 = 23.4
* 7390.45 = 23.1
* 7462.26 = 23.4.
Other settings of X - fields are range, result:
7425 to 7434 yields 24.3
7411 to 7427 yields 23.6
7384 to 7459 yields 22.7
